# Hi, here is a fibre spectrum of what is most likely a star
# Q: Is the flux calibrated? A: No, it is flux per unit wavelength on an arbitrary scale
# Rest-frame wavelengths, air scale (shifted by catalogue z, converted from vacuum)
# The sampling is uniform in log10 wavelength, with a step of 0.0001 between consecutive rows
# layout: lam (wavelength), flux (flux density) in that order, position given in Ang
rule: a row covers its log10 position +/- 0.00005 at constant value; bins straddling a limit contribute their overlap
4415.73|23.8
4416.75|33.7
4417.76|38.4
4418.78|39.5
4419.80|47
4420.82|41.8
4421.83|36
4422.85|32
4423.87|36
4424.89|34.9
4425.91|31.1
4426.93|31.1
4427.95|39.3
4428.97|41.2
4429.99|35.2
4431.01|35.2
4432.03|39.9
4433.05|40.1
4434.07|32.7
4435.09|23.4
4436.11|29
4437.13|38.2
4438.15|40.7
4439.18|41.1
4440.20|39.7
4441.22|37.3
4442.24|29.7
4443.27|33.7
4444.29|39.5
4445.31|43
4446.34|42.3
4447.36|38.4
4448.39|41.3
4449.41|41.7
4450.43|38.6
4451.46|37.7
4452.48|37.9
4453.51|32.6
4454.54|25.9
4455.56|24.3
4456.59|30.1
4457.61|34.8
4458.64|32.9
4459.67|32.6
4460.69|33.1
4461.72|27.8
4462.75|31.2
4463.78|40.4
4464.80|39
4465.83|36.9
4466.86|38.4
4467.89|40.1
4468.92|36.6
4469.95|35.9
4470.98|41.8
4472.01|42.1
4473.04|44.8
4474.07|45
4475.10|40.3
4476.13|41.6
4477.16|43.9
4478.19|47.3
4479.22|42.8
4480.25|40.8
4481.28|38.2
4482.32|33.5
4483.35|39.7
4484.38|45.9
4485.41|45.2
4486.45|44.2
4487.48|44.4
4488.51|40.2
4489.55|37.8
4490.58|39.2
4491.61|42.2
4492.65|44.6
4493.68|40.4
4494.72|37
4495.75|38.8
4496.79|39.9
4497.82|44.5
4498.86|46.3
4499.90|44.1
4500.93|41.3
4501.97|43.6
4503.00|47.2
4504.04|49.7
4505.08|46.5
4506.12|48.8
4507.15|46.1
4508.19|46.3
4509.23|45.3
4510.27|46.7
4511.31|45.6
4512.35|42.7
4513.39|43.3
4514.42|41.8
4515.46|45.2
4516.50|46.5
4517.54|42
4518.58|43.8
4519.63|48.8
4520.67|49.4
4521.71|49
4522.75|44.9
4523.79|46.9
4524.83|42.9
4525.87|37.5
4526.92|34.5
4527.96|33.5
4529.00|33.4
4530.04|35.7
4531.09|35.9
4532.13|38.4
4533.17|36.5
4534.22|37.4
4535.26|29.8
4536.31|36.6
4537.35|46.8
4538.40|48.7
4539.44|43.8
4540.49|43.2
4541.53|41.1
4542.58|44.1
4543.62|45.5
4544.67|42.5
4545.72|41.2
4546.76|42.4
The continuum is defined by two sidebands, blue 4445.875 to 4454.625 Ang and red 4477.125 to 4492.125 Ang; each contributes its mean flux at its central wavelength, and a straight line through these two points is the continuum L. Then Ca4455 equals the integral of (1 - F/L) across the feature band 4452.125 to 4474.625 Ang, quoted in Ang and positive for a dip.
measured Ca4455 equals 2.14 Ang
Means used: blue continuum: 37.9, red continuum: 41.6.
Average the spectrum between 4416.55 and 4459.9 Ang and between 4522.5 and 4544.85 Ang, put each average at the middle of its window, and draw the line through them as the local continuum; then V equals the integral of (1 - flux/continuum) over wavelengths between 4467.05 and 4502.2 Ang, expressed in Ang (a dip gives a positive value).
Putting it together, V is -3.33 Ang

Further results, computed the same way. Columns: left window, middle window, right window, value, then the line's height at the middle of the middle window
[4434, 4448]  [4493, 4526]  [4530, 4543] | -4.7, 39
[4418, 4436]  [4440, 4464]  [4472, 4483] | 2.3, 38.9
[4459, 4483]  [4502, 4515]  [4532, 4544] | -1.8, 40.1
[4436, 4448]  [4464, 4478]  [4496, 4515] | 0.2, 41.2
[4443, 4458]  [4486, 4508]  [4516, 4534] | -2.2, 39.2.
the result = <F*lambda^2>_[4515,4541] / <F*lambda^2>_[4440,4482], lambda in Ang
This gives 1.13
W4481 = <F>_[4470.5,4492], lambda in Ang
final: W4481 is 42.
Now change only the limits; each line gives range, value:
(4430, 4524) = 40.2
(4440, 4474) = 36.5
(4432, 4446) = 36.2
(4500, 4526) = 45.4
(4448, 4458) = 34.4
